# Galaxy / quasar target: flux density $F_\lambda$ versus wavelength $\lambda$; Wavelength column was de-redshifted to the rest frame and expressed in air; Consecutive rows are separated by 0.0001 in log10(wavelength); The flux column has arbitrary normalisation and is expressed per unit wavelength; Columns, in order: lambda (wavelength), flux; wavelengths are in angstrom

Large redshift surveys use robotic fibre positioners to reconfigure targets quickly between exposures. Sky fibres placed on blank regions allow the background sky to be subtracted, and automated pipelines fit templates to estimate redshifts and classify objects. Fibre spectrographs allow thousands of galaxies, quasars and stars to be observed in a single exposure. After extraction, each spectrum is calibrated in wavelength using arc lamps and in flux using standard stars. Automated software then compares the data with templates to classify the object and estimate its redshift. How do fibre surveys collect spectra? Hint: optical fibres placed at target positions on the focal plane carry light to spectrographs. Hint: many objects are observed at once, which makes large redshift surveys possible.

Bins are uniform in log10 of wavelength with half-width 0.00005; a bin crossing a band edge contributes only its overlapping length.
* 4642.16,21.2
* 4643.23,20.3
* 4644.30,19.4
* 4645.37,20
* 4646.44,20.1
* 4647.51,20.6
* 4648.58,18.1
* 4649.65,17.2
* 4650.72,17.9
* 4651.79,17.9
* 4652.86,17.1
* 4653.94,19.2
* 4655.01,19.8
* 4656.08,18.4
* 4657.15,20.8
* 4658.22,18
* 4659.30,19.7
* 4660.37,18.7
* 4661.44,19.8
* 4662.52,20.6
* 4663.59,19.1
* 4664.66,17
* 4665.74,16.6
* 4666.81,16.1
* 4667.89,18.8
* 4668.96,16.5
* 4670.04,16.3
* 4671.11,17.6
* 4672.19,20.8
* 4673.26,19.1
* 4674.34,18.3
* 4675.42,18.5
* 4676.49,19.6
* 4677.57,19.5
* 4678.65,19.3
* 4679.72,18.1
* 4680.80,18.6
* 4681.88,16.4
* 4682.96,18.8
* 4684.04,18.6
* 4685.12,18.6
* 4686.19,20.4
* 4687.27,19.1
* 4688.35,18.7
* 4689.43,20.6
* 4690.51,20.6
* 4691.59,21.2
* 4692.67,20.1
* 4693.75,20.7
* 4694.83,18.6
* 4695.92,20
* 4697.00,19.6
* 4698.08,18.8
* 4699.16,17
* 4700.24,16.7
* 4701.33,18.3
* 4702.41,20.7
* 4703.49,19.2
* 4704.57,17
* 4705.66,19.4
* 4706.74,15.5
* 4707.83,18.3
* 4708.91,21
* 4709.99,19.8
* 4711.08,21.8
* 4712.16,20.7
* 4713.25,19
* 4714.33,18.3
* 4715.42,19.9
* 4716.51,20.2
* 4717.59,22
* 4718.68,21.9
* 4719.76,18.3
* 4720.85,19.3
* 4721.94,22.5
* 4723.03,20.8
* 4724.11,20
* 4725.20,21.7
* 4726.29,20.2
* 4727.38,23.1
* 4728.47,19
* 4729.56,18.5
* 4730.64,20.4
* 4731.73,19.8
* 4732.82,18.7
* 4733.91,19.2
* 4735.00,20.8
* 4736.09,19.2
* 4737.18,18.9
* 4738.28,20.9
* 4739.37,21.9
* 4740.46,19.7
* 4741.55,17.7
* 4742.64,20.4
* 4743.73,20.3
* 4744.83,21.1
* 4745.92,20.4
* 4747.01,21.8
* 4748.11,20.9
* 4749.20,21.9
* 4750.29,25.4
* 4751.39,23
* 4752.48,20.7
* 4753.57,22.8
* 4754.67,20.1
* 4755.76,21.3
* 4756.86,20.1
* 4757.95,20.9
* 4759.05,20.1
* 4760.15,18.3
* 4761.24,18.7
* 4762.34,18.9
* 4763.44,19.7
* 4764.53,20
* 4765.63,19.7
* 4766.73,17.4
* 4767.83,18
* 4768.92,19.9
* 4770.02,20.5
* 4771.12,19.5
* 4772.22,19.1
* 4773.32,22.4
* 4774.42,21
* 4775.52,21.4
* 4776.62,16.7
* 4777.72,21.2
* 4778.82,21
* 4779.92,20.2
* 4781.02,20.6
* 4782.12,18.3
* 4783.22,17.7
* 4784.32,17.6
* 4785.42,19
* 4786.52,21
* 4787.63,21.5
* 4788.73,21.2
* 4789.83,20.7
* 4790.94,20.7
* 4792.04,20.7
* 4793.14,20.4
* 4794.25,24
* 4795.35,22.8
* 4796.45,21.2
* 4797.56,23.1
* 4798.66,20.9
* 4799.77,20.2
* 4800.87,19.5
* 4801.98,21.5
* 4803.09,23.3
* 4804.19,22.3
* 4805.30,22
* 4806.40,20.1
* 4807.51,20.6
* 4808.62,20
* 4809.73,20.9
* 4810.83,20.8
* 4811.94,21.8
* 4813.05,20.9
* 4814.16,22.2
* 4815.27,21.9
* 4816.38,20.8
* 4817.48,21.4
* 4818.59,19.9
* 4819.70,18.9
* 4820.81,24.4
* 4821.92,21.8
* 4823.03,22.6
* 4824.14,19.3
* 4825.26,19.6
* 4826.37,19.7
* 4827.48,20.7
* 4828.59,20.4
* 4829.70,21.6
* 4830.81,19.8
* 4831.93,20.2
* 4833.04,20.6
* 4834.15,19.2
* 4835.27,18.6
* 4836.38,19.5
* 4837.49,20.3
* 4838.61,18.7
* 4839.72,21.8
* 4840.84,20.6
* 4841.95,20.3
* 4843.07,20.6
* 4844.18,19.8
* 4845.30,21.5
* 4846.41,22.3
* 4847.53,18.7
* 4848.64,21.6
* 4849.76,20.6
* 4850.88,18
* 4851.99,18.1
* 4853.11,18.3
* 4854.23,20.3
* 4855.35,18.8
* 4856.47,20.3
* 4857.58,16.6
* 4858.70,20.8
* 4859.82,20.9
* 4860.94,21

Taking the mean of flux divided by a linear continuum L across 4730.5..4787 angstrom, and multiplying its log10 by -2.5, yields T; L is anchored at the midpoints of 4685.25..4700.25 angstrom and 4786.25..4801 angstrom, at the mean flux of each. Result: 0.031 mag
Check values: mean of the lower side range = 19.5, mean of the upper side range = 21.3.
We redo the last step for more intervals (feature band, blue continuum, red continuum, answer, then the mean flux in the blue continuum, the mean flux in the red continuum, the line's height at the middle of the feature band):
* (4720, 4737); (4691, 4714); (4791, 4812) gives -0.02 mag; 19.2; 21.4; 19.8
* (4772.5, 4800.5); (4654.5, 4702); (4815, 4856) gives -0.04 mag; 18.8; 20.3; 19.8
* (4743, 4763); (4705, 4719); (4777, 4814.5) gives -0.03 mag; 19.8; 20.9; 20.3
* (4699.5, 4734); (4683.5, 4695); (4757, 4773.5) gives 0.00 mag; 19.8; 19.5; 19.7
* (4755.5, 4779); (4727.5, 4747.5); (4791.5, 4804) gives 0.06 mag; 20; 21.6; 20.8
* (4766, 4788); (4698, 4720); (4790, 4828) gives 0.05 mag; 19.3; 21.2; 20.6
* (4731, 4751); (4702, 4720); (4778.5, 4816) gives -0.02 mag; 19.6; 20.9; 20.1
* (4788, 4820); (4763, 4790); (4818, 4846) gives -0.06 mag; 19.8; 20.4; 20.1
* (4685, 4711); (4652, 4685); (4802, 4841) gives -0.02 mag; 18.5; 20.8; 19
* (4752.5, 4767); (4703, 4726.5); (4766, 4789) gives -0.01 mag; 19.9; 19.8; 19.8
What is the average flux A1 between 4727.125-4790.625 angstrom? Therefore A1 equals 20.2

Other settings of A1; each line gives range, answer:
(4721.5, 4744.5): 20.2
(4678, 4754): 19.9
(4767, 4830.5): 20.7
